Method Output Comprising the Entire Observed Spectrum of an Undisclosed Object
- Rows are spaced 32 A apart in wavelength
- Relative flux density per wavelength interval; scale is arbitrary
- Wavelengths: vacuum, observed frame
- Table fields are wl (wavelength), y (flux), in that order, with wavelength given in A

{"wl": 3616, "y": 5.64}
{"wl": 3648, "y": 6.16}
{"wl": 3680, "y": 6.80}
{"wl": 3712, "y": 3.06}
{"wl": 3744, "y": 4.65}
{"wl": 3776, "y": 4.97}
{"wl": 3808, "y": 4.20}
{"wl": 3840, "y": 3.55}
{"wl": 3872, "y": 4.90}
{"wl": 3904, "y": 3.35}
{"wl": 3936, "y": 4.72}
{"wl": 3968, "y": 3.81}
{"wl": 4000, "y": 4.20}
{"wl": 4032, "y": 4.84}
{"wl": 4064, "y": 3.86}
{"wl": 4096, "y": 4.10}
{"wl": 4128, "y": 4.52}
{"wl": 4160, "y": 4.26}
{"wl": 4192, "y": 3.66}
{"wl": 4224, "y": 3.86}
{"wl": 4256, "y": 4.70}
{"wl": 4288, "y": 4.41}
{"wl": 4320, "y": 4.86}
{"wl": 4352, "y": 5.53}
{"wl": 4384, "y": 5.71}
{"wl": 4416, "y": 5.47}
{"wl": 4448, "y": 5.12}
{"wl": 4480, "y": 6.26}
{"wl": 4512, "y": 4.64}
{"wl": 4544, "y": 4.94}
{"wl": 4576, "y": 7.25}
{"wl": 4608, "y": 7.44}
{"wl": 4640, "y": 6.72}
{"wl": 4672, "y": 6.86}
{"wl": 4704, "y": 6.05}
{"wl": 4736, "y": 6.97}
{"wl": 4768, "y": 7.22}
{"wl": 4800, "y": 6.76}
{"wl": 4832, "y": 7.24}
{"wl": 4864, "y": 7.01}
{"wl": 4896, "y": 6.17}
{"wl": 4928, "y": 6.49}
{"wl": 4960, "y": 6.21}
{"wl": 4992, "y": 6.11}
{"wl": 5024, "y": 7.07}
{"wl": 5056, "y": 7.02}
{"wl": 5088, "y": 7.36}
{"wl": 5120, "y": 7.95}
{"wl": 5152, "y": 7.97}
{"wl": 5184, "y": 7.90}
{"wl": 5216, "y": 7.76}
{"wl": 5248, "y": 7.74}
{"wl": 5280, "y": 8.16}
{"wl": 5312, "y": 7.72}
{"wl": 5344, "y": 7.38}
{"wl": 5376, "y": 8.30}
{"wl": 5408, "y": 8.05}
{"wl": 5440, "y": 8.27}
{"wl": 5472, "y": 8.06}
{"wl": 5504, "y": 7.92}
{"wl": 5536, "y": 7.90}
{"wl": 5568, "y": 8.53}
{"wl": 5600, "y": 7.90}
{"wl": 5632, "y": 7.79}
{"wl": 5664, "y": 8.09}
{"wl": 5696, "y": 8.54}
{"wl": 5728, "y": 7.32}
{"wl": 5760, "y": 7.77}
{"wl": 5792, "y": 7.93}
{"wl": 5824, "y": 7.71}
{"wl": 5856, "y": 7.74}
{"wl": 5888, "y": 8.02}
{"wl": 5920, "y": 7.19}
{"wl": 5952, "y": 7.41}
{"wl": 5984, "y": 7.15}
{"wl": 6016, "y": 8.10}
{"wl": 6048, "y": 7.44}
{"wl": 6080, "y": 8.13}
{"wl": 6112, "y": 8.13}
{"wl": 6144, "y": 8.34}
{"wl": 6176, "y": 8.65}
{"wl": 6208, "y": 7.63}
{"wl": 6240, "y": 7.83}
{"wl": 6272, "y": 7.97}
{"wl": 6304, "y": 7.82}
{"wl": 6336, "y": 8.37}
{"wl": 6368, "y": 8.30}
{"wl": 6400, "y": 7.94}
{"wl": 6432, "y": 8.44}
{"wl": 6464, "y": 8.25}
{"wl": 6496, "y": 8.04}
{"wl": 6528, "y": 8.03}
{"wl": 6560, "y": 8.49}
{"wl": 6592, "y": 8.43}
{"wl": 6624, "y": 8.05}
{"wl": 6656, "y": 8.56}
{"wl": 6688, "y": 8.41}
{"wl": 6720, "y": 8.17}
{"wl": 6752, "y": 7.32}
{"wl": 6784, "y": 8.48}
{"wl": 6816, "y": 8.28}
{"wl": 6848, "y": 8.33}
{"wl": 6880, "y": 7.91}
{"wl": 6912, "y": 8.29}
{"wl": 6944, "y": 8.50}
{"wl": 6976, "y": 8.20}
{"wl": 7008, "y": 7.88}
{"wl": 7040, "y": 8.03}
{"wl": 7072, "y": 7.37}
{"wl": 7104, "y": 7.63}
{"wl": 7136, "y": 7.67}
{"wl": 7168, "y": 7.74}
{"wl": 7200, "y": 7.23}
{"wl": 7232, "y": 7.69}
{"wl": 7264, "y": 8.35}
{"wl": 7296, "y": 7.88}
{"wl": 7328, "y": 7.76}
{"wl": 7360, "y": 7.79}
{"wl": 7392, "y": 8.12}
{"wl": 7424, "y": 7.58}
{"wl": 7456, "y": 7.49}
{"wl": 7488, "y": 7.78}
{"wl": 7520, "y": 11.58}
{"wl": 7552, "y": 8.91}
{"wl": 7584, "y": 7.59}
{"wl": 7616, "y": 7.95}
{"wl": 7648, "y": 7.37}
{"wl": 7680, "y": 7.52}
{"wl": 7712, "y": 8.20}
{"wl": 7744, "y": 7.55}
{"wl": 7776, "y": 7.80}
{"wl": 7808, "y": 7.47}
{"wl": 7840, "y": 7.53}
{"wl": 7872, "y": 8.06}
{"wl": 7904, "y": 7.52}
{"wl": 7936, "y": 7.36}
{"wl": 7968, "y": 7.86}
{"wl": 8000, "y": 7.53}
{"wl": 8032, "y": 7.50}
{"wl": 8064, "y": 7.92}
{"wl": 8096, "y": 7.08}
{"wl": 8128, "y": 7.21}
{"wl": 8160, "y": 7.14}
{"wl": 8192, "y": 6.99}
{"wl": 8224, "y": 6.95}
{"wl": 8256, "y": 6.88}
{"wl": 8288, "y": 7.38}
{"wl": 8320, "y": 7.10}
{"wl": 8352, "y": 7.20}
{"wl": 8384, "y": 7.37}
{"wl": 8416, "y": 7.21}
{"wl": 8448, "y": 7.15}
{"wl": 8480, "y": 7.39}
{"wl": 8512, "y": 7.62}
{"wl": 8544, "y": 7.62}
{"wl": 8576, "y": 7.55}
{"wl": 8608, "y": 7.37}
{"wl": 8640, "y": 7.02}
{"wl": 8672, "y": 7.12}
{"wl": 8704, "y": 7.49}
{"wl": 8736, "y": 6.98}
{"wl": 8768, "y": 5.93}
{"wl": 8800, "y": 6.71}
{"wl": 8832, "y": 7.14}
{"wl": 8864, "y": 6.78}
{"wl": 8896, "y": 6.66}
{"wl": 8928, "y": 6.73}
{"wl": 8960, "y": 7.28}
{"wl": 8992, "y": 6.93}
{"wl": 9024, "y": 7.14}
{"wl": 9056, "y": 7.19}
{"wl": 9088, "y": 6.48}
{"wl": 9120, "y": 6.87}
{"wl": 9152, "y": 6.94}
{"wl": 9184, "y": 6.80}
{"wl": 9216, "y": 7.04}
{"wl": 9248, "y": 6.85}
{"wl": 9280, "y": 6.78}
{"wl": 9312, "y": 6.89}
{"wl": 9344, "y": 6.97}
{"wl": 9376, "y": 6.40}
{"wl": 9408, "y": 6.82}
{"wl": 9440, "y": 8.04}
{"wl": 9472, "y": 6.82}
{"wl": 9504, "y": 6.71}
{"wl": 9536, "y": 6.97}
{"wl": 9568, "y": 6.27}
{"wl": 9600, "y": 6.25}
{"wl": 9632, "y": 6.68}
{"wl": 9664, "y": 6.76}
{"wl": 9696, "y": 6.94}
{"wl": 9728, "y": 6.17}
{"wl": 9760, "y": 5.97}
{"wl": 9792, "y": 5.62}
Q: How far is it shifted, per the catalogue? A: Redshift 0.146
